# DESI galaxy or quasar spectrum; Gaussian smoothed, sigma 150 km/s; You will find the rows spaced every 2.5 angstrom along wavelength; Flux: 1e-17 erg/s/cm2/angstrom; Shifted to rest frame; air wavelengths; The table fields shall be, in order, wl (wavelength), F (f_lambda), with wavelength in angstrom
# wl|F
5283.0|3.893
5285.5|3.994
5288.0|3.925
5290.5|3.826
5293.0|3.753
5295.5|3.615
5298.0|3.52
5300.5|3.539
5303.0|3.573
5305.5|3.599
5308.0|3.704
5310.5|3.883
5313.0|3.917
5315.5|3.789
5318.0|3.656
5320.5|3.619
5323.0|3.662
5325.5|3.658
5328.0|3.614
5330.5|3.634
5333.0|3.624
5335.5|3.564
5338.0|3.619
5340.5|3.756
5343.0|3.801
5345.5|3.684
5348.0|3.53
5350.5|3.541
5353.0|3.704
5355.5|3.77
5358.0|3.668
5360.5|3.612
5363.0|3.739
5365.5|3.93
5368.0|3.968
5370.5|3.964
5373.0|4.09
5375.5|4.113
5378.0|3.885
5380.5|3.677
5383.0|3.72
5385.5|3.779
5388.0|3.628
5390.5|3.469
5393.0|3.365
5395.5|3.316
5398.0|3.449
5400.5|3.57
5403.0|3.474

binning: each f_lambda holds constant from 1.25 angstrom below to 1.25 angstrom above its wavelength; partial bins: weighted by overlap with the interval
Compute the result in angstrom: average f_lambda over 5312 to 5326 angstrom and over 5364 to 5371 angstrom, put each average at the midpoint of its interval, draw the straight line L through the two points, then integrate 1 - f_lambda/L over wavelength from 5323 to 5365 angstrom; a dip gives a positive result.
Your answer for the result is 1.9 angstrom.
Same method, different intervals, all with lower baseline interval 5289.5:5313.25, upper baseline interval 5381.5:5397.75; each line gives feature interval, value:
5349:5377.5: -1.9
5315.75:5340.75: 0.0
